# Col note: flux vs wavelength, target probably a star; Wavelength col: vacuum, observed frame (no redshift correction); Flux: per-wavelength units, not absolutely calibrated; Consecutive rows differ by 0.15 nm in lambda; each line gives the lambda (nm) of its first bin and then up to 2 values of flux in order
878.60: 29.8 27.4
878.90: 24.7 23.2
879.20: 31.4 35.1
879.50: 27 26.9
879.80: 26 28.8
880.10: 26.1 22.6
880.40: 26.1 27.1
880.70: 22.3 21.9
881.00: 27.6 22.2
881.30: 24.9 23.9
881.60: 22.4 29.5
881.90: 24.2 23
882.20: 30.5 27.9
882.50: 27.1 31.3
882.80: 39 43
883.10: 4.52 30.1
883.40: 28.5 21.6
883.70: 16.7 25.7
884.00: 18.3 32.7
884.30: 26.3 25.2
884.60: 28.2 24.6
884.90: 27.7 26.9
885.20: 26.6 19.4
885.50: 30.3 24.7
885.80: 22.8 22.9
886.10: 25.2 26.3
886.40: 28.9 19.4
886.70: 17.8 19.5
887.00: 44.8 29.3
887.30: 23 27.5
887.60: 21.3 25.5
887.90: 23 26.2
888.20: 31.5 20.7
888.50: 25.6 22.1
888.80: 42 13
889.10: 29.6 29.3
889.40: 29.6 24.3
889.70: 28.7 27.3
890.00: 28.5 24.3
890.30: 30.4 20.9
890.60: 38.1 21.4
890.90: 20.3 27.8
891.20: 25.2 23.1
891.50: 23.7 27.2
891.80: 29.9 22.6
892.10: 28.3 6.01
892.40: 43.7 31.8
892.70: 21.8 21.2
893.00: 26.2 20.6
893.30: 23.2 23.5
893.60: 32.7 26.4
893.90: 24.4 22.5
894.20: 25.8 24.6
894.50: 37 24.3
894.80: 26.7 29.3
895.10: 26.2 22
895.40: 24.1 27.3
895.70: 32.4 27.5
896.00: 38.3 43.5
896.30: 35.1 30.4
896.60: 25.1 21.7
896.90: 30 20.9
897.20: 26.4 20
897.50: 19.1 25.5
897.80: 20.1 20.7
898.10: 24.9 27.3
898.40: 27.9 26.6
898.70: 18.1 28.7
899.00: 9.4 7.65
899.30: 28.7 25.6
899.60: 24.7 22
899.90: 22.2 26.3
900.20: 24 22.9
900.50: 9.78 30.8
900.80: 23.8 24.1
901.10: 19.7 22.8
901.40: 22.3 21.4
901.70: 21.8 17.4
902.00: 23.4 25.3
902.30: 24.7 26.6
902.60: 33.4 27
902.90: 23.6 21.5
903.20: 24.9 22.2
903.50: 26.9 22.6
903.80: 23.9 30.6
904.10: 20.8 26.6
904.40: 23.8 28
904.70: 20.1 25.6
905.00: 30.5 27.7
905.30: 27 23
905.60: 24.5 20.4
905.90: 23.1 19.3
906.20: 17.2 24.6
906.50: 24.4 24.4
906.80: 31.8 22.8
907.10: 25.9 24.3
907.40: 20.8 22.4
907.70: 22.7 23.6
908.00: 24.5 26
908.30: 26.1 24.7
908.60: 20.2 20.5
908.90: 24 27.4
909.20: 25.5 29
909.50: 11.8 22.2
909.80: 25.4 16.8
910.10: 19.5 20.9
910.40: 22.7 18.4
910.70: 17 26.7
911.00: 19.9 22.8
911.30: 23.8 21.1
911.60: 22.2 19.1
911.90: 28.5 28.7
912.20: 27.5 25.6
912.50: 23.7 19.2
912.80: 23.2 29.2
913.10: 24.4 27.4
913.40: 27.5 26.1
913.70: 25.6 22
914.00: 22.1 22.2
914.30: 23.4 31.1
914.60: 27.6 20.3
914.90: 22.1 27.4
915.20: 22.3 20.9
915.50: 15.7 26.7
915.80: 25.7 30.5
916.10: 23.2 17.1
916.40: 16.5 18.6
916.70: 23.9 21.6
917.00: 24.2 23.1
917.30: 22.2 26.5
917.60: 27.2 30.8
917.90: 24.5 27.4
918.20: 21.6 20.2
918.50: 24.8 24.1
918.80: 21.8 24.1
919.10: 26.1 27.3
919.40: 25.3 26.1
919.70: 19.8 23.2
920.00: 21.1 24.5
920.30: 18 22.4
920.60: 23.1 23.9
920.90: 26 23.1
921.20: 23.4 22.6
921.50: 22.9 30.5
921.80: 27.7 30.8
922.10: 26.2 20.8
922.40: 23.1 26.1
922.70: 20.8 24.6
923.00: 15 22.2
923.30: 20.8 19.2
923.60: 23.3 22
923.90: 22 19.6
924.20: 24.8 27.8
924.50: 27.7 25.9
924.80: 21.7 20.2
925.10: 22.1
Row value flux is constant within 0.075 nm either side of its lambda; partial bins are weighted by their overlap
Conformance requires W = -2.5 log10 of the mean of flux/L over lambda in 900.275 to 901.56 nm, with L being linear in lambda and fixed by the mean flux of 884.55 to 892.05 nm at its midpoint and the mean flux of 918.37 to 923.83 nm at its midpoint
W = 0.14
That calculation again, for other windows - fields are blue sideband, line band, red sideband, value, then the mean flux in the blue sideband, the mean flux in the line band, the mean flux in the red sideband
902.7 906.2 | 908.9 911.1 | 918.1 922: 0.116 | 24.3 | 21.8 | 24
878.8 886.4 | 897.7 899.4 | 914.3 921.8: 0.143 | 26.1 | 21.9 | 23.8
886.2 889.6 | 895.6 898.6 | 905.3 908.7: -0.096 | 26.1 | 27.2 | 23.5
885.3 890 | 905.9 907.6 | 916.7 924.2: 0.052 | 25.9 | 23.4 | 23.6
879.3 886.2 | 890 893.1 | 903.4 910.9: -0.027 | 26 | 25.7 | 23.6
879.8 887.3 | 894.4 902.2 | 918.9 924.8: 0.014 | 25.8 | 24.7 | 23.7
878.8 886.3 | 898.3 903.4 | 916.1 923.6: 0.079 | 26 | 23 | 23.4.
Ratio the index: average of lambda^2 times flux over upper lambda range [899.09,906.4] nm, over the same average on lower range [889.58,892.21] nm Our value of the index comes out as 0.93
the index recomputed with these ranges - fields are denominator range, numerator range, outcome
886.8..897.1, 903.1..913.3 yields 0.91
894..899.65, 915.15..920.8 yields 0.95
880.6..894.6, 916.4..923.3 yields 0.98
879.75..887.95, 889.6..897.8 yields 1.05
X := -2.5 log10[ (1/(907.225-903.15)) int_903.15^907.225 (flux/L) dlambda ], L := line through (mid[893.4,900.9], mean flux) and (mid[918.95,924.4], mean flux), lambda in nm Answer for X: 0.01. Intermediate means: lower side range 25.3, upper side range 23.5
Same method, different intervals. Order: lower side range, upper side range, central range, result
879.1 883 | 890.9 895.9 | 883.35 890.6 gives 0.037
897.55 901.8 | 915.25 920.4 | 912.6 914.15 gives -0.069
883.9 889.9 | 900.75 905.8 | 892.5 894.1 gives 0.020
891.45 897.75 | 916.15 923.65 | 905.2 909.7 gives 0.067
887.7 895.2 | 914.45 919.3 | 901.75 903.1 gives 0.014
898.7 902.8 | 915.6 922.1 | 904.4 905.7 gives -0.114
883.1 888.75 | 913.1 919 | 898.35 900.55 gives 0.134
